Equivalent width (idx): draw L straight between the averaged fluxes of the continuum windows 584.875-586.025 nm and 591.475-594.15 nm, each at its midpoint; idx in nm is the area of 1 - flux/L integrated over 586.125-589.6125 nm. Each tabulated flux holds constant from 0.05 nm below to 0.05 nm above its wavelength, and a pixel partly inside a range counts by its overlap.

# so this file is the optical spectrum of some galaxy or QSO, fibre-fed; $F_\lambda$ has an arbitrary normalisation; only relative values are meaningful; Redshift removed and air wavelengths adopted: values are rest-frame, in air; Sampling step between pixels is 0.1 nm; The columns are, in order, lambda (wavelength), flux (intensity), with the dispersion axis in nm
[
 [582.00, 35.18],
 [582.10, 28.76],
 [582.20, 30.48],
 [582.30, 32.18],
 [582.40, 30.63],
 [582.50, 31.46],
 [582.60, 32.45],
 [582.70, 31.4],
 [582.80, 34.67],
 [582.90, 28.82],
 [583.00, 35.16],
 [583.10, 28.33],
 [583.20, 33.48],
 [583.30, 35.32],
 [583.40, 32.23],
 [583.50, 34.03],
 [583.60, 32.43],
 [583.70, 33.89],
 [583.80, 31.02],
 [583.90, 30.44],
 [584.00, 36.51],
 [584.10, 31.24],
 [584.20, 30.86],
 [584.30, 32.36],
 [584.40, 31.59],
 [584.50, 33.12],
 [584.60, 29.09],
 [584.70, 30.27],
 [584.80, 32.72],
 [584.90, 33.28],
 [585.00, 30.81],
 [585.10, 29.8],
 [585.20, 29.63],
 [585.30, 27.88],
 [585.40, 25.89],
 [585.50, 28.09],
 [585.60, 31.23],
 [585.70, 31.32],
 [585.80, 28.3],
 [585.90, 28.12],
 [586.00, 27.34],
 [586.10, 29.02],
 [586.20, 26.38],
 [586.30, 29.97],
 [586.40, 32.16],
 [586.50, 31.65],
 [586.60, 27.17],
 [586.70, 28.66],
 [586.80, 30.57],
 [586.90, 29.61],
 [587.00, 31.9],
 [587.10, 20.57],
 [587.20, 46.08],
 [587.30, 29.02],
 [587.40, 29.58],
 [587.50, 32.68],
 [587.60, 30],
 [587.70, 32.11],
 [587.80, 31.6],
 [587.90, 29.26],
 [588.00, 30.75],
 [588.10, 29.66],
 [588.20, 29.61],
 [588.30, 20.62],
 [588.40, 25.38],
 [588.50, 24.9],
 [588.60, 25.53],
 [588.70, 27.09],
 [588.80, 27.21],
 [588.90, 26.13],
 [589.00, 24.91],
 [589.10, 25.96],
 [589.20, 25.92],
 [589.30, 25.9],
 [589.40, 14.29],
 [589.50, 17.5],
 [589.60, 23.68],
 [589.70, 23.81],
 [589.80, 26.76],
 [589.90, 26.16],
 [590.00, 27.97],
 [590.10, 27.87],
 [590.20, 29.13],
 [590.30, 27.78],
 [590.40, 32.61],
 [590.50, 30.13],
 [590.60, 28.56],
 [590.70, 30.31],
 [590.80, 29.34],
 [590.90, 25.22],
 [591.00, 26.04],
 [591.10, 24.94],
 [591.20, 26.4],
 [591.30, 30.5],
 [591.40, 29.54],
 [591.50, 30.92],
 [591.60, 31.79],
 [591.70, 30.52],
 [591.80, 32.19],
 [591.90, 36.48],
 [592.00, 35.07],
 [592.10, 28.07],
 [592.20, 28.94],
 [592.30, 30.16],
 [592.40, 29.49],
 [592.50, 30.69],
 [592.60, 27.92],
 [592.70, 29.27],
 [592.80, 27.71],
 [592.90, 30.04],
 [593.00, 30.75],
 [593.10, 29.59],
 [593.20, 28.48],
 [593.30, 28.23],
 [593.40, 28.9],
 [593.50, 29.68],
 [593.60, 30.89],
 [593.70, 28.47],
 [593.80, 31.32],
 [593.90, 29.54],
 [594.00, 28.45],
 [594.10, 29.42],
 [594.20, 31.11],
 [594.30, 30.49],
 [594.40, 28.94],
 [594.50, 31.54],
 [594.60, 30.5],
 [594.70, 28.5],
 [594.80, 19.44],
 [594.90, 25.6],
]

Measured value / 0.19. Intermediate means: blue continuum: 29.3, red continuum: 30.1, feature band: 27.9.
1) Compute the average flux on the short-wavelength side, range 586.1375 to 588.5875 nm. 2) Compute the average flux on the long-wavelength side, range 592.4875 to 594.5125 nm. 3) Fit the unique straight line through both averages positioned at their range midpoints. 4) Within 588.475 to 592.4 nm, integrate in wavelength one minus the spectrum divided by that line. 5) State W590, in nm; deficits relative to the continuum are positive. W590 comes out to 0.25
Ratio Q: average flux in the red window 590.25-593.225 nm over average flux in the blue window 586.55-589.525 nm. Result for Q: 1.07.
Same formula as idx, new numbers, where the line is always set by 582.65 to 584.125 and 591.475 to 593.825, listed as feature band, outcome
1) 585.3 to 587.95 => 0.16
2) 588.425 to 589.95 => 0.33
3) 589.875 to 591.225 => 0.12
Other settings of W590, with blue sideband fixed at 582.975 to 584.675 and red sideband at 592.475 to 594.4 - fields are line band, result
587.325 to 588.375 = 0.06 nm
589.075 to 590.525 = 0.23 nm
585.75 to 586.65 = 0.08 nm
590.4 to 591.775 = 0.05 nm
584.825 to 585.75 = 0.06 nm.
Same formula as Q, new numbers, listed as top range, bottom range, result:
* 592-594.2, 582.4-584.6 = 0.91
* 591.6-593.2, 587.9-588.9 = 1.13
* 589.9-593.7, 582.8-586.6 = 0.95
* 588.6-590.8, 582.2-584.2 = 0.81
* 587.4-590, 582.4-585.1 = 0.82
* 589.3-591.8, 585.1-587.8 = 0.91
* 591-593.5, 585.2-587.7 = 1.00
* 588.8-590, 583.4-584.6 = 0.74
